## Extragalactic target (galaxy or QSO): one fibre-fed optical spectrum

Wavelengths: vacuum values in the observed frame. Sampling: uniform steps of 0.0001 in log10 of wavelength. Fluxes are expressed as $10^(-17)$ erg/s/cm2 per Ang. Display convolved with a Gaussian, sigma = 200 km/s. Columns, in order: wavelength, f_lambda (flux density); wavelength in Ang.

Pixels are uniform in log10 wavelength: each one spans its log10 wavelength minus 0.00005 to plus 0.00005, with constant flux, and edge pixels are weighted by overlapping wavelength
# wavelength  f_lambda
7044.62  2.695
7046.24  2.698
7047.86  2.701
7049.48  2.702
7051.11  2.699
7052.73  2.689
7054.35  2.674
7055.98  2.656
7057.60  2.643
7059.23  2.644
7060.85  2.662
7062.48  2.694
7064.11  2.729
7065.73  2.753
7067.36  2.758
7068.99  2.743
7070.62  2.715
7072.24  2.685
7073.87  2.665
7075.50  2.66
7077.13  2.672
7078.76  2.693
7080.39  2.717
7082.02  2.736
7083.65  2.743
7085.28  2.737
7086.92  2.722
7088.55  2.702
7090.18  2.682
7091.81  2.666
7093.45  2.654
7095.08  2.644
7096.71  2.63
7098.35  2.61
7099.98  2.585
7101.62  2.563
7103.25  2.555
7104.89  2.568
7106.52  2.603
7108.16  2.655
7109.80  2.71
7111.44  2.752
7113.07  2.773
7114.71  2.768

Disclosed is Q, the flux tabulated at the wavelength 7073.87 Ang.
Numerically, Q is 2.665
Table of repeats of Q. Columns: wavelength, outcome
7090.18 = 2.682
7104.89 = 2.568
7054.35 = 2.674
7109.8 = 2.71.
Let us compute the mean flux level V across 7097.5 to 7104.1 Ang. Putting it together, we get 2.58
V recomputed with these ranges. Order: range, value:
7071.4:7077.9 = 2.67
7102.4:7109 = 2.6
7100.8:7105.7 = 2.56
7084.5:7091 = 2.71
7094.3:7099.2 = 2.63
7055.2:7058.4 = 2.65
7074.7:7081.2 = 2.69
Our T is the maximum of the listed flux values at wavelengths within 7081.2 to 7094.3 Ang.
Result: 2.743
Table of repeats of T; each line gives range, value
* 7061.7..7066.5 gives 2.753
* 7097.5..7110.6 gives 2.71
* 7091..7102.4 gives 2.666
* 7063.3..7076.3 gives 2.758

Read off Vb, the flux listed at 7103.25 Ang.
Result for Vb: 2.555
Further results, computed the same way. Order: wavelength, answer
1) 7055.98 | 2.656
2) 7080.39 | 2.717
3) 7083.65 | 2.743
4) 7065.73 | 2.753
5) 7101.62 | 2.563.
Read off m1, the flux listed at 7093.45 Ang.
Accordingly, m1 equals 2.654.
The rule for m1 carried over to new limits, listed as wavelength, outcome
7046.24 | 2.698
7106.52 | 2.603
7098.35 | 2.61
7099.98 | 2.585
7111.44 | 2.752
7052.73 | 2.689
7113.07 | 2.773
